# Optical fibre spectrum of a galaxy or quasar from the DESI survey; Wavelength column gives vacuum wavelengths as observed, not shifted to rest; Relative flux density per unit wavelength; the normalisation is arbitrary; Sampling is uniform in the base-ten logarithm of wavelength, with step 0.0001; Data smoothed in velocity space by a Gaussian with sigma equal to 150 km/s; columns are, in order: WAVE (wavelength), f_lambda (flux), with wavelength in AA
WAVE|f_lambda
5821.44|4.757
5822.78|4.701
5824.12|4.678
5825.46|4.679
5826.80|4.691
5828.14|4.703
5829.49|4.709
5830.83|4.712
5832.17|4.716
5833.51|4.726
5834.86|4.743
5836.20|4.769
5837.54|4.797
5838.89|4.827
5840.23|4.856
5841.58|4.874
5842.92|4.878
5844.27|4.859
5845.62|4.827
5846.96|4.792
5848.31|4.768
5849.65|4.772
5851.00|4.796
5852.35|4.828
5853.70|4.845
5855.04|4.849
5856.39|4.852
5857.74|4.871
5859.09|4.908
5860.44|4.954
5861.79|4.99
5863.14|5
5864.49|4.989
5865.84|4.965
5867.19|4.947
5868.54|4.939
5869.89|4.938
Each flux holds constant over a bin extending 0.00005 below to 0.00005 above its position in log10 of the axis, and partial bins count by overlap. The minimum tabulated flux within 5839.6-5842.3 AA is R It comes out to 4.856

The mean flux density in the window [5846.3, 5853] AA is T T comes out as 4.79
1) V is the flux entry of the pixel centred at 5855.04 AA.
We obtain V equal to 4.849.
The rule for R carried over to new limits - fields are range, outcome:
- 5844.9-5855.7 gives 4.768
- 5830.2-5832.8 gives 4.712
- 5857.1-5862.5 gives 4.871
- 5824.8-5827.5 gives 4.679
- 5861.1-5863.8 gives 4.99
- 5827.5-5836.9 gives 4.703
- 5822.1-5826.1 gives 4.678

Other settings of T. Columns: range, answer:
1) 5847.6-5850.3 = 4.78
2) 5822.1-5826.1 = 4.69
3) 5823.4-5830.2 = 4.69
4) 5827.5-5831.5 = 4.7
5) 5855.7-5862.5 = 4.91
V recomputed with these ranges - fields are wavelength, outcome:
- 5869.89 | 4.938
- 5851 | 4.796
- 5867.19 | 4.947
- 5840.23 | 4.856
